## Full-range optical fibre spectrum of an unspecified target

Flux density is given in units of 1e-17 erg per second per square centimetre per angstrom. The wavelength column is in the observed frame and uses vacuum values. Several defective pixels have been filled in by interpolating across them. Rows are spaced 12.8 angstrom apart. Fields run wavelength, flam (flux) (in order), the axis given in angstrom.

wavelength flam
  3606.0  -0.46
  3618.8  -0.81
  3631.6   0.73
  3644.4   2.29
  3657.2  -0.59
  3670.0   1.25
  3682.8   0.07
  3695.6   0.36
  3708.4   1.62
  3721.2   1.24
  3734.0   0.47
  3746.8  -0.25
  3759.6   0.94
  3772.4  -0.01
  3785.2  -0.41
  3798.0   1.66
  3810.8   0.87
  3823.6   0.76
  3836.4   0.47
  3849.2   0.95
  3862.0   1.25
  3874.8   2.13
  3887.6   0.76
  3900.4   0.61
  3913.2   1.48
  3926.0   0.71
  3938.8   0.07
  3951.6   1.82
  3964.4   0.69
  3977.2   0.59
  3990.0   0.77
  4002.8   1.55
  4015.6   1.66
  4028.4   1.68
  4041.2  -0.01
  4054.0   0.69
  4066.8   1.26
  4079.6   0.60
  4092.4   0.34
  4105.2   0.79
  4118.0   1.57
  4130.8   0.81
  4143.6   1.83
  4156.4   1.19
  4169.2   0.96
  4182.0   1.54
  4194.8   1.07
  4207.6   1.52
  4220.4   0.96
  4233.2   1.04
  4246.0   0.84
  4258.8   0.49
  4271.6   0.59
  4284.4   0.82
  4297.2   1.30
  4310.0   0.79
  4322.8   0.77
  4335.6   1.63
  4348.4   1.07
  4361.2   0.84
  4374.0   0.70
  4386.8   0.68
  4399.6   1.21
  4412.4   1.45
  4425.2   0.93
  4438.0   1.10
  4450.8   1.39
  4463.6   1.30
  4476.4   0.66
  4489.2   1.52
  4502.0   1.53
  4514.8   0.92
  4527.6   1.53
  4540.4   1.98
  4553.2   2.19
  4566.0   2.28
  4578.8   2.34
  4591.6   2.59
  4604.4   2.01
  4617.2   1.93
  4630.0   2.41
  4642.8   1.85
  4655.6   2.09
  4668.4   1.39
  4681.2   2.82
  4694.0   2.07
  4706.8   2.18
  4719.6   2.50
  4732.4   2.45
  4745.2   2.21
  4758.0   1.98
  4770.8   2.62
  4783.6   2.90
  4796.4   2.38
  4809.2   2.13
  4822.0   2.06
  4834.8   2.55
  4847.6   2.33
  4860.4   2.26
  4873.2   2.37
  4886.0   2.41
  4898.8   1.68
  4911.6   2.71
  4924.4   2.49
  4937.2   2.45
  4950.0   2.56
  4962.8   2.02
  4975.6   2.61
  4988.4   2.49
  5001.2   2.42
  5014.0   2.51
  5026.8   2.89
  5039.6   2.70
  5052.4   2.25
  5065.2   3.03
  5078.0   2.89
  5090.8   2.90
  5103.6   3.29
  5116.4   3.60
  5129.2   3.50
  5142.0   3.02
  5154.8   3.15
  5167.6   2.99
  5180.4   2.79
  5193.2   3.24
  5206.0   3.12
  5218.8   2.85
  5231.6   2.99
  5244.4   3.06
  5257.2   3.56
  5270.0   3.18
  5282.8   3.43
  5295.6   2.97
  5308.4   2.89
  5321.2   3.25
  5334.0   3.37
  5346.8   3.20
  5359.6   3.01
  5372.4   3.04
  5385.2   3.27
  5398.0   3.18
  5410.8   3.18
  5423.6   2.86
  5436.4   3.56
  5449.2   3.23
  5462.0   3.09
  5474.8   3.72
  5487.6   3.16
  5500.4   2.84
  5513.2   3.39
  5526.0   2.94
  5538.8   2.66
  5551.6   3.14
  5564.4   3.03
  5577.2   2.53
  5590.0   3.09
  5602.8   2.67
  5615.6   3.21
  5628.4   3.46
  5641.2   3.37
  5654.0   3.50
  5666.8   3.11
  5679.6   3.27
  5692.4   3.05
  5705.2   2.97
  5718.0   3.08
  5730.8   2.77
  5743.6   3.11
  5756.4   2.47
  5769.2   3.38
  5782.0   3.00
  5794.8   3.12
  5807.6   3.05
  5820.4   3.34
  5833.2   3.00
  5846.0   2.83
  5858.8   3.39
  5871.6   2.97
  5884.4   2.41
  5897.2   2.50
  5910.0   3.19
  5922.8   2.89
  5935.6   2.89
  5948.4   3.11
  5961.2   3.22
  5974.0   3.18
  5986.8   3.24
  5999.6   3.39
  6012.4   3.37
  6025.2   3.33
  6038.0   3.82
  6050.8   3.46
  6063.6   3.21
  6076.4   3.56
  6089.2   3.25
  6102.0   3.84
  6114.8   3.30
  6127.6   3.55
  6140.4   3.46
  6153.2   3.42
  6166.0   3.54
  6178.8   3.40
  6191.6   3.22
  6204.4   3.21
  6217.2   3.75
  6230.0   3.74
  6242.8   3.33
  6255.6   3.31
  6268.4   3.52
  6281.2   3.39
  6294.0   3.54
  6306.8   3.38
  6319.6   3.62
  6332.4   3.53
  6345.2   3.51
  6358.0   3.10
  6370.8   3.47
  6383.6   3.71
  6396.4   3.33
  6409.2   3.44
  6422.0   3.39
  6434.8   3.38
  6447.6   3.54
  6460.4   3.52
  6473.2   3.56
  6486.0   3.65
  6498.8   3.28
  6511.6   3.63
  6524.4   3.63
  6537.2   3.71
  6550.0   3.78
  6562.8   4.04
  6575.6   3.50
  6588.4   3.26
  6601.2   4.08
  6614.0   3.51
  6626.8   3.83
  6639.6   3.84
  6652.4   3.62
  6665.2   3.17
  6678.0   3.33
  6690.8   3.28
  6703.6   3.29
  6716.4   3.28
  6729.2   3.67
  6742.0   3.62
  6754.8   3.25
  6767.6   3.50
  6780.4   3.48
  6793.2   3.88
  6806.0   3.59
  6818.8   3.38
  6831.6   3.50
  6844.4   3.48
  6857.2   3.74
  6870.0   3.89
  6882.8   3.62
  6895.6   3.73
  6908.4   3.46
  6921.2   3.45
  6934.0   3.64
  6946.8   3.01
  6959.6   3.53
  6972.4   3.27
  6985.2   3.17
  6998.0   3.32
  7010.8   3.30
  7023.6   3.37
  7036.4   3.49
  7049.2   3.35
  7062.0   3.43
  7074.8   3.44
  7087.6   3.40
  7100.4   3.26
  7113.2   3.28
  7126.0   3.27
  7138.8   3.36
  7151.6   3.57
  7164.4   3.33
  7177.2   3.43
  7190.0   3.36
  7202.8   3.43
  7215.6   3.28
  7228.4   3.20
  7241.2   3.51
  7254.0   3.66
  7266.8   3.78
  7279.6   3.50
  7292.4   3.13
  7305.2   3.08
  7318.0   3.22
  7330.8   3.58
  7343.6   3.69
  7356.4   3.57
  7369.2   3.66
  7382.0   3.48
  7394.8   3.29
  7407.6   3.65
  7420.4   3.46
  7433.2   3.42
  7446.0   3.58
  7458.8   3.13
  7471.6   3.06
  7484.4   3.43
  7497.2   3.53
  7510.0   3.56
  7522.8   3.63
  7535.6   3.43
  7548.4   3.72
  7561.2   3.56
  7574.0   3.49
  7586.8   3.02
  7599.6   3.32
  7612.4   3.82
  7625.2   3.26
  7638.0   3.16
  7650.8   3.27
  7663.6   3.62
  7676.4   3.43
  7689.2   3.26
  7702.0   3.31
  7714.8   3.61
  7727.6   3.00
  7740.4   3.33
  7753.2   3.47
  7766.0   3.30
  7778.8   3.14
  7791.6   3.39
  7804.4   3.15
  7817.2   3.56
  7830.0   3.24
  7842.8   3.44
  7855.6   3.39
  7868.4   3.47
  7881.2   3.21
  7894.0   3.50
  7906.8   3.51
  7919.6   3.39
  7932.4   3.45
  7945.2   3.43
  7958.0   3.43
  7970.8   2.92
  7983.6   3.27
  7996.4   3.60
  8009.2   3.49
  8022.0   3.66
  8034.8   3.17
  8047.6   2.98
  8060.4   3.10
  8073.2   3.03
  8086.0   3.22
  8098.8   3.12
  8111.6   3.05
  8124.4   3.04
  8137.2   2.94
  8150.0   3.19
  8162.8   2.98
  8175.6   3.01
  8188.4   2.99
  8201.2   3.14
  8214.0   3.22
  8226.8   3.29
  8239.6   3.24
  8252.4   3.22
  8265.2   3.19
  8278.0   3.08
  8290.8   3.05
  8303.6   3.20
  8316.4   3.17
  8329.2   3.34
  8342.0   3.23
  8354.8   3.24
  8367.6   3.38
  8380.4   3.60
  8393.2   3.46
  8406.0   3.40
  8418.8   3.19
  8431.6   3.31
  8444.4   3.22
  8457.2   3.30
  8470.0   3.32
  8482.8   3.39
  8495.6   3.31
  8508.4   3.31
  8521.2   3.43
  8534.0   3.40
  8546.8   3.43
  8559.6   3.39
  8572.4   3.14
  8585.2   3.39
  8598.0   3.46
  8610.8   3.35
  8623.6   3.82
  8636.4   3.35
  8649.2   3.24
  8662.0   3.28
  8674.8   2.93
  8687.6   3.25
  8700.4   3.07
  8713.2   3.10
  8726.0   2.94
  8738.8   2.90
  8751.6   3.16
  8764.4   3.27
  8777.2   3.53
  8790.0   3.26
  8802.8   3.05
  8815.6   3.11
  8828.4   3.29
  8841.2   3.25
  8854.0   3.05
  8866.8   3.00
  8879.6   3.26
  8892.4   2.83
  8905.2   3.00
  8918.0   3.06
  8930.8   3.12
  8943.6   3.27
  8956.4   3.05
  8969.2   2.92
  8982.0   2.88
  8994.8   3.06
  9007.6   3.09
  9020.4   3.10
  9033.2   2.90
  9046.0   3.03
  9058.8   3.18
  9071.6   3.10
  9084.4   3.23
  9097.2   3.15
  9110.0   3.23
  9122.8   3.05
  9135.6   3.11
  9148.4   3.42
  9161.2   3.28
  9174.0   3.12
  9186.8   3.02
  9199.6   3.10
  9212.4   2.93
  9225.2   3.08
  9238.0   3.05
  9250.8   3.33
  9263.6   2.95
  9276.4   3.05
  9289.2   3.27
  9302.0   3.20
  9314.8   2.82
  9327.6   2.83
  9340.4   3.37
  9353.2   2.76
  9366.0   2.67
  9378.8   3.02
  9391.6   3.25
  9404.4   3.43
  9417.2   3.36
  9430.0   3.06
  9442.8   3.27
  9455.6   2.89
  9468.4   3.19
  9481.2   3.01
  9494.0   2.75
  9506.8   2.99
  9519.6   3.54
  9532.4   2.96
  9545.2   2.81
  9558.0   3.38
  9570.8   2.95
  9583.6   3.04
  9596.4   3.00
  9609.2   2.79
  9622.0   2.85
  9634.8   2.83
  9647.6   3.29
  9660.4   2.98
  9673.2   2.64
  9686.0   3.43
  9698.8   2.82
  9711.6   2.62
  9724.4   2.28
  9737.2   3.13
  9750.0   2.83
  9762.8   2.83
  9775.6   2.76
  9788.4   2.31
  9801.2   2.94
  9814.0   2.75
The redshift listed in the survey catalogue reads 0.14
